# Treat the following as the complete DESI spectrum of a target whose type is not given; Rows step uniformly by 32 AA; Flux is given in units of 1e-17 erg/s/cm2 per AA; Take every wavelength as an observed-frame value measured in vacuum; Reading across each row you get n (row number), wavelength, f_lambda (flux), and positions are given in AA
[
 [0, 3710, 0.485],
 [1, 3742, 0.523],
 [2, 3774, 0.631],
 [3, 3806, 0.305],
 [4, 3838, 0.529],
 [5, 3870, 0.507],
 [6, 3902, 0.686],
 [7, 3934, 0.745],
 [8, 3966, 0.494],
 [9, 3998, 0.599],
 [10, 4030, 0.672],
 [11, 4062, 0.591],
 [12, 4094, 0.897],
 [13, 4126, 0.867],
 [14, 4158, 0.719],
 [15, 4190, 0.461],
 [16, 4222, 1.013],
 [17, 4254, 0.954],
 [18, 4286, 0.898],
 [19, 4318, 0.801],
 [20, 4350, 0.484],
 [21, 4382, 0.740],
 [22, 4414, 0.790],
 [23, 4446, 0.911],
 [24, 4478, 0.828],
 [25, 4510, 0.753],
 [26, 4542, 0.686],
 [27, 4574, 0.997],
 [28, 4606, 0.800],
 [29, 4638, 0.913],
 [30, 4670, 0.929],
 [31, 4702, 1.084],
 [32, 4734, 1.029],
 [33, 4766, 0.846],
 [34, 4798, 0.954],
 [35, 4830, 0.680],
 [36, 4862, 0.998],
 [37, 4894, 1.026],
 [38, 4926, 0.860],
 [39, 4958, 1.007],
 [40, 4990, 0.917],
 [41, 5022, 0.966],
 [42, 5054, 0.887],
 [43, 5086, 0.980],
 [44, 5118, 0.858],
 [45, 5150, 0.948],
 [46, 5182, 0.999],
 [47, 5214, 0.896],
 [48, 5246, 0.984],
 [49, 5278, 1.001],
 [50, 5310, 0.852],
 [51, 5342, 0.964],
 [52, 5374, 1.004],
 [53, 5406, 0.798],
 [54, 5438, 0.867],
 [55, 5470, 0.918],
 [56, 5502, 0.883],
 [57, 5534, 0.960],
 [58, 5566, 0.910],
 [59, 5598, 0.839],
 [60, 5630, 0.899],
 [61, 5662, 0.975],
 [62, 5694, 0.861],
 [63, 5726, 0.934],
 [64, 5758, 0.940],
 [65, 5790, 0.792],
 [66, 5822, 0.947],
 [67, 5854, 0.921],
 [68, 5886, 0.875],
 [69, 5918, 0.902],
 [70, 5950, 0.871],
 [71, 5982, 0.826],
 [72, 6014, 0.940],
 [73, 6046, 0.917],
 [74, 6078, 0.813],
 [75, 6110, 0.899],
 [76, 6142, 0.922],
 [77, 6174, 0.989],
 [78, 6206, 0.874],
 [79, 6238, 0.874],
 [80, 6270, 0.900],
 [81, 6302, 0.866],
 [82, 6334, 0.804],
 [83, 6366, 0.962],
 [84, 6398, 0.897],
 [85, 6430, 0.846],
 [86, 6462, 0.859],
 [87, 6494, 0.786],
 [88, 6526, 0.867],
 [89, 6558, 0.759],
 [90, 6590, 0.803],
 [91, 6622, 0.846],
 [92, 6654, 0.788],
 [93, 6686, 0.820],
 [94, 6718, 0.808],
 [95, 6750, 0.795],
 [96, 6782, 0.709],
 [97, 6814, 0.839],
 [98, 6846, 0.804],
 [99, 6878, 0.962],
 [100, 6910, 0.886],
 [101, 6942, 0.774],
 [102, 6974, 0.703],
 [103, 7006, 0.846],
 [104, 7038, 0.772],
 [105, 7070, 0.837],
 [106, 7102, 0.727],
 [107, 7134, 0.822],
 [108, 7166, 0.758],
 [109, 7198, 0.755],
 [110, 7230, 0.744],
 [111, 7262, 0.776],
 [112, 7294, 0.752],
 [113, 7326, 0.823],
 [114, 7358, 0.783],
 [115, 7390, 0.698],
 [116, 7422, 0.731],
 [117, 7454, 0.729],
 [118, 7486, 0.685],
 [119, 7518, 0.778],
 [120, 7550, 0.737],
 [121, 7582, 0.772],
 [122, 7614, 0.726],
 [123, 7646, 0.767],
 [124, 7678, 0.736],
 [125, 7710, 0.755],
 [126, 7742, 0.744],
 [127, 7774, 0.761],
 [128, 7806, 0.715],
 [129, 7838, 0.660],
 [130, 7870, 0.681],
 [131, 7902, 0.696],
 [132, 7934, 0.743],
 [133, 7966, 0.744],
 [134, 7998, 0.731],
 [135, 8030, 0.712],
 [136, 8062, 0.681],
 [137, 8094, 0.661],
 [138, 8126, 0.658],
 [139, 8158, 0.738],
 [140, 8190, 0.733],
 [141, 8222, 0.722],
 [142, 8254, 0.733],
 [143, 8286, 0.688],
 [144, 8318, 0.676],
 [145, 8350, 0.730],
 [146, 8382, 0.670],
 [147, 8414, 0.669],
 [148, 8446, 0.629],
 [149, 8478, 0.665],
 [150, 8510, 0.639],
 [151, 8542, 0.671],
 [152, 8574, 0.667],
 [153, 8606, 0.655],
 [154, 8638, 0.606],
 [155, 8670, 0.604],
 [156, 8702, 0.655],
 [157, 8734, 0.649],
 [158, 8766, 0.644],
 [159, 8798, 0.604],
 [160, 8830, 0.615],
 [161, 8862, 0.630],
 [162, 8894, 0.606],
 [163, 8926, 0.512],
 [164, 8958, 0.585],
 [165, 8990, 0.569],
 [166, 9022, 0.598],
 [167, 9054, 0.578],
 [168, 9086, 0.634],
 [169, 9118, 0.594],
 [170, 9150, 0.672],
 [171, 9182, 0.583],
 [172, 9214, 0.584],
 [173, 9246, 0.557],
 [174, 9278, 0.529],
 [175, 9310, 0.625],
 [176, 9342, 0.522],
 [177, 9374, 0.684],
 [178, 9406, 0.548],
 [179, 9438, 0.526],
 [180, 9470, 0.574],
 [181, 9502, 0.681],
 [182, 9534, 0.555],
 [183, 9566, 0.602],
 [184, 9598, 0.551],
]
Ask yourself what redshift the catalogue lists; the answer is 0.05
